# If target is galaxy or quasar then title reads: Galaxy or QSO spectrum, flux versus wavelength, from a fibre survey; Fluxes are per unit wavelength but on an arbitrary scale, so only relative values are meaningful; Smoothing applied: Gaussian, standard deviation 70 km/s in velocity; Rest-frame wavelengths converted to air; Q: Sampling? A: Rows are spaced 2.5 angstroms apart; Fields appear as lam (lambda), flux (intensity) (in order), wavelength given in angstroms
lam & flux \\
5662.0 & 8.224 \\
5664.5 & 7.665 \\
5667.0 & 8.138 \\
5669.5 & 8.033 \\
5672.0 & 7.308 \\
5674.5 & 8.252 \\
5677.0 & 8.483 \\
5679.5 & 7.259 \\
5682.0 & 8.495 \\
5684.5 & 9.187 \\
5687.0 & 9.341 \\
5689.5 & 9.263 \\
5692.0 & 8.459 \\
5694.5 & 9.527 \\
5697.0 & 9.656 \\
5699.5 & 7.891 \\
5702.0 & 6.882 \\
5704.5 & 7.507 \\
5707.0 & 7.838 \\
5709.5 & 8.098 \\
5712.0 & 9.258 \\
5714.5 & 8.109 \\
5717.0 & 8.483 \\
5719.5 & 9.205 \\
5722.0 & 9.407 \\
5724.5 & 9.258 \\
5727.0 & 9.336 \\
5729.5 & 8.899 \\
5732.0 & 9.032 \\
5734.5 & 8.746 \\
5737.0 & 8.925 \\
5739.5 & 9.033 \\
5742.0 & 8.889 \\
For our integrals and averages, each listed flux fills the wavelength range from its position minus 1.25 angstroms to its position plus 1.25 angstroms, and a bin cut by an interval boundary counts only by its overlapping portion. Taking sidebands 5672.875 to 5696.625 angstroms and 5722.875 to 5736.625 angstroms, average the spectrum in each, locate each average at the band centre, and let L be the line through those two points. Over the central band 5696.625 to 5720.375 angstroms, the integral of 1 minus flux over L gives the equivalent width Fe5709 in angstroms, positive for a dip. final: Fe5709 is 1.78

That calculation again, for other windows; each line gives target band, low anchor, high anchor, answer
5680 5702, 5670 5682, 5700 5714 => -2.5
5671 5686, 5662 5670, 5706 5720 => -0.2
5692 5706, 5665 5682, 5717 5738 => 0.3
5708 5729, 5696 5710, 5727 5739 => -1.0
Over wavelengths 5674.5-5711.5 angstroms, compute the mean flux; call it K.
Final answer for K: 8.43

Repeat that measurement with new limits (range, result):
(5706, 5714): 8.39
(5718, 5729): 9.26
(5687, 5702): 8.82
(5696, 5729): 8.53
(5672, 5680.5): 7.92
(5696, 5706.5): 7.93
